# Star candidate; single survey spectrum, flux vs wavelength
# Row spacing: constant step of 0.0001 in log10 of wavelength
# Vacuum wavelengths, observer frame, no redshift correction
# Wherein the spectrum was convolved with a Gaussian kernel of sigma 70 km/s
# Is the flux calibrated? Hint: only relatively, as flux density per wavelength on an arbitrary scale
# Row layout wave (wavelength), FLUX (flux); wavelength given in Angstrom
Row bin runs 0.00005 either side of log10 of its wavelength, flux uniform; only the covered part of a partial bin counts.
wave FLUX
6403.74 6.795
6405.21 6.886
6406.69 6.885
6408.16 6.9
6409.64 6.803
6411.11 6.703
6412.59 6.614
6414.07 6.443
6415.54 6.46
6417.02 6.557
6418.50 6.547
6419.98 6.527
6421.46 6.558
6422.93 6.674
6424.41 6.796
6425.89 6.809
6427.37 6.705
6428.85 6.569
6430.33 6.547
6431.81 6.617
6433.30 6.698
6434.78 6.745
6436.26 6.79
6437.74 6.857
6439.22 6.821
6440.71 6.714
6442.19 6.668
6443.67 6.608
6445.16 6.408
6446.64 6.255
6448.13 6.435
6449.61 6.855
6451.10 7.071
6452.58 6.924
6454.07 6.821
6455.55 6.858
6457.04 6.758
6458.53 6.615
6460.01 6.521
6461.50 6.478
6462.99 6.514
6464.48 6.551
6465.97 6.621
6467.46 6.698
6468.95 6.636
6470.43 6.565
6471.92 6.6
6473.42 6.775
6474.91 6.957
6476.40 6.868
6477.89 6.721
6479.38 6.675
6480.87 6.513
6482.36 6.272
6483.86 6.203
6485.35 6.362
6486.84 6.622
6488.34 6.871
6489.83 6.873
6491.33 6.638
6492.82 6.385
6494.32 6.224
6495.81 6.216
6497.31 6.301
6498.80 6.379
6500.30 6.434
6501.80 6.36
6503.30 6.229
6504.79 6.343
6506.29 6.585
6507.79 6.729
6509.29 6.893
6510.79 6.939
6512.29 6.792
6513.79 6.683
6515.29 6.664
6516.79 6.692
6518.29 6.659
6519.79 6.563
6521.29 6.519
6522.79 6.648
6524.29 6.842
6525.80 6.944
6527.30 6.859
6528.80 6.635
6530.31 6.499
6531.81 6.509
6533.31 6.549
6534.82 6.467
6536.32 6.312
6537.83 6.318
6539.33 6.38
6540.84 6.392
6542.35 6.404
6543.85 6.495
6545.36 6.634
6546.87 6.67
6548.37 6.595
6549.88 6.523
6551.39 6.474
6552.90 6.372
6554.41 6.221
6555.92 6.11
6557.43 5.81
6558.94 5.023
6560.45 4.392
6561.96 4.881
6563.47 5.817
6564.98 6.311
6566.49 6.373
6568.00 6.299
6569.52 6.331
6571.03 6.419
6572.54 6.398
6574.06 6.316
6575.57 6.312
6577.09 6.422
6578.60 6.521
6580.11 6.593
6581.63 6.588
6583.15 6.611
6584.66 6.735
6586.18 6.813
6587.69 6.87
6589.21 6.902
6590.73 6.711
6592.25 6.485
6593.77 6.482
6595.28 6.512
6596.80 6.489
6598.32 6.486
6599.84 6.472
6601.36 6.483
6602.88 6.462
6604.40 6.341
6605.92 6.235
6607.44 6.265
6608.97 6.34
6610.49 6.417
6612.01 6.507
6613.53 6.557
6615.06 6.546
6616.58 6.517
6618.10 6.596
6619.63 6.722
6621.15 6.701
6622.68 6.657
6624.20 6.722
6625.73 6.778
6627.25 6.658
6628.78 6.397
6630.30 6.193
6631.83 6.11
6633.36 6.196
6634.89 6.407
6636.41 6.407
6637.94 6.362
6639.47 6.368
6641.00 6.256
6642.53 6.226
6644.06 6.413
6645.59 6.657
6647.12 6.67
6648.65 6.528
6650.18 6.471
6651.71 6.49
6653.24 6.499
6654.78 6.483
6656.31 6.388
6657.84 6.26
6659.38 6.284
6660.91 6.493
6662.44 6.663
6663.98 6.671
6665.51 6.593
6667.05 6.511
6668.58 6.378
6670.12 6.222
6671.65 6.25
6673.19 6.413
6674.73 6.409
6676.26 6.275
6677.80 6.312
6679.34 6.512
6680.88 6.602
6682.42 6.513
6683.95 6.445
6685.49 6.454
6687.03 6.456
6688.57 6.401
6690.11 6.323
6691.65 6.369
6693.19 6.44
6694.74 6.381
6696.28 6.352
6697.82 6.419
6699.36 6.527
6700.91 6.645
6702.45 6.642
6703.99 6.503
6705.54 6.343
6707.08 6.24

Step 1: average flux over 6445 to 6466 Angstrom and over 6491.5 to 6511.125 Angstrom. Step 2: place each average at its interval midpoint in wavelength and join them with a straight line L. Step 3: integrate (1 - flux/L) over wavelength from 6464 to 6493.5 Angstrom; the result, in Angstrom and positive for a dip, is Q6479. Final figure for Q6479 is -0.3 Angstrom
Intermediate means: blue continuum 6.65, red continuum 6.46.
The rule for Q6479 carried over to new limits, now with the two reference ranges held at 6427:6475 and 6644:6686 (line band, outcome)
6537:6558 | 0.59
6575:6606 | -0.11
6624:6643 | 0.32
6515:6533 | -0.19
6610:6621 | -0.09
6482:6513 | 0.53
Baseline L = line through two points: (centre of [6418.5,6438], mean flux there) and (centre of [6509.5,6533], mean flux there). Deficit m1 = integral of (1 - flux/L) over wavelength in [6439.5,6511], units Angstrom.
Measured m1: 1.0 Angstrom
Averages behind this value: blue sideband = 6.68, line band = 6.59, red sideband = 6.7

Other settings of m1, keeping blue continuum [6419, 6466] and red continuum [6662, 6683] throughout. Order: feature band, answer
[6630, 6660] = 0.40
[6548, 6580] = 2.22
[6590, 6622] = 0.09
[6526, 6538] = 0.06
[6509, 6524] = -0.24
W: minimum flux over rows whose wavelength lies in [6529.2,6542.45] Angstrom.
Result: 6.312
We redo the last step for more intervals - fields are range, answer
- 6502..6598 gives 4.392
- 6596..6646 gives 6.11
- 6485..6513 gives 6.216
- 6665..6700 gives 6.222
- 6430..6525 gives 6.203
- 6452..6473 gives 6.478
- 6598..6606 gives 6.235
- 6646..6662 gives 6.26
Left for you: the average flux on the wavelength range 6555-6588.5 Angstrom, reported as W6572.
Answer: 6.18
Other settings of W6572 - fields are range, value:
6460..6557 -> 6.55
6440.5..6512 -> 6.59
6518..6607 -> 6.4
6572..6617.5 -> 6.51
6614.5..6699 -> 6.45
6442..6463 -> 6.66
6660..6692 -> 6.44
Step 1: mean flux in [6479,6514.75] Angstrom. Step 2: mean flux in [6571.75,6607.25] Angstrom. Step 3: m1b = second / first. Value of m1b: 1.0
